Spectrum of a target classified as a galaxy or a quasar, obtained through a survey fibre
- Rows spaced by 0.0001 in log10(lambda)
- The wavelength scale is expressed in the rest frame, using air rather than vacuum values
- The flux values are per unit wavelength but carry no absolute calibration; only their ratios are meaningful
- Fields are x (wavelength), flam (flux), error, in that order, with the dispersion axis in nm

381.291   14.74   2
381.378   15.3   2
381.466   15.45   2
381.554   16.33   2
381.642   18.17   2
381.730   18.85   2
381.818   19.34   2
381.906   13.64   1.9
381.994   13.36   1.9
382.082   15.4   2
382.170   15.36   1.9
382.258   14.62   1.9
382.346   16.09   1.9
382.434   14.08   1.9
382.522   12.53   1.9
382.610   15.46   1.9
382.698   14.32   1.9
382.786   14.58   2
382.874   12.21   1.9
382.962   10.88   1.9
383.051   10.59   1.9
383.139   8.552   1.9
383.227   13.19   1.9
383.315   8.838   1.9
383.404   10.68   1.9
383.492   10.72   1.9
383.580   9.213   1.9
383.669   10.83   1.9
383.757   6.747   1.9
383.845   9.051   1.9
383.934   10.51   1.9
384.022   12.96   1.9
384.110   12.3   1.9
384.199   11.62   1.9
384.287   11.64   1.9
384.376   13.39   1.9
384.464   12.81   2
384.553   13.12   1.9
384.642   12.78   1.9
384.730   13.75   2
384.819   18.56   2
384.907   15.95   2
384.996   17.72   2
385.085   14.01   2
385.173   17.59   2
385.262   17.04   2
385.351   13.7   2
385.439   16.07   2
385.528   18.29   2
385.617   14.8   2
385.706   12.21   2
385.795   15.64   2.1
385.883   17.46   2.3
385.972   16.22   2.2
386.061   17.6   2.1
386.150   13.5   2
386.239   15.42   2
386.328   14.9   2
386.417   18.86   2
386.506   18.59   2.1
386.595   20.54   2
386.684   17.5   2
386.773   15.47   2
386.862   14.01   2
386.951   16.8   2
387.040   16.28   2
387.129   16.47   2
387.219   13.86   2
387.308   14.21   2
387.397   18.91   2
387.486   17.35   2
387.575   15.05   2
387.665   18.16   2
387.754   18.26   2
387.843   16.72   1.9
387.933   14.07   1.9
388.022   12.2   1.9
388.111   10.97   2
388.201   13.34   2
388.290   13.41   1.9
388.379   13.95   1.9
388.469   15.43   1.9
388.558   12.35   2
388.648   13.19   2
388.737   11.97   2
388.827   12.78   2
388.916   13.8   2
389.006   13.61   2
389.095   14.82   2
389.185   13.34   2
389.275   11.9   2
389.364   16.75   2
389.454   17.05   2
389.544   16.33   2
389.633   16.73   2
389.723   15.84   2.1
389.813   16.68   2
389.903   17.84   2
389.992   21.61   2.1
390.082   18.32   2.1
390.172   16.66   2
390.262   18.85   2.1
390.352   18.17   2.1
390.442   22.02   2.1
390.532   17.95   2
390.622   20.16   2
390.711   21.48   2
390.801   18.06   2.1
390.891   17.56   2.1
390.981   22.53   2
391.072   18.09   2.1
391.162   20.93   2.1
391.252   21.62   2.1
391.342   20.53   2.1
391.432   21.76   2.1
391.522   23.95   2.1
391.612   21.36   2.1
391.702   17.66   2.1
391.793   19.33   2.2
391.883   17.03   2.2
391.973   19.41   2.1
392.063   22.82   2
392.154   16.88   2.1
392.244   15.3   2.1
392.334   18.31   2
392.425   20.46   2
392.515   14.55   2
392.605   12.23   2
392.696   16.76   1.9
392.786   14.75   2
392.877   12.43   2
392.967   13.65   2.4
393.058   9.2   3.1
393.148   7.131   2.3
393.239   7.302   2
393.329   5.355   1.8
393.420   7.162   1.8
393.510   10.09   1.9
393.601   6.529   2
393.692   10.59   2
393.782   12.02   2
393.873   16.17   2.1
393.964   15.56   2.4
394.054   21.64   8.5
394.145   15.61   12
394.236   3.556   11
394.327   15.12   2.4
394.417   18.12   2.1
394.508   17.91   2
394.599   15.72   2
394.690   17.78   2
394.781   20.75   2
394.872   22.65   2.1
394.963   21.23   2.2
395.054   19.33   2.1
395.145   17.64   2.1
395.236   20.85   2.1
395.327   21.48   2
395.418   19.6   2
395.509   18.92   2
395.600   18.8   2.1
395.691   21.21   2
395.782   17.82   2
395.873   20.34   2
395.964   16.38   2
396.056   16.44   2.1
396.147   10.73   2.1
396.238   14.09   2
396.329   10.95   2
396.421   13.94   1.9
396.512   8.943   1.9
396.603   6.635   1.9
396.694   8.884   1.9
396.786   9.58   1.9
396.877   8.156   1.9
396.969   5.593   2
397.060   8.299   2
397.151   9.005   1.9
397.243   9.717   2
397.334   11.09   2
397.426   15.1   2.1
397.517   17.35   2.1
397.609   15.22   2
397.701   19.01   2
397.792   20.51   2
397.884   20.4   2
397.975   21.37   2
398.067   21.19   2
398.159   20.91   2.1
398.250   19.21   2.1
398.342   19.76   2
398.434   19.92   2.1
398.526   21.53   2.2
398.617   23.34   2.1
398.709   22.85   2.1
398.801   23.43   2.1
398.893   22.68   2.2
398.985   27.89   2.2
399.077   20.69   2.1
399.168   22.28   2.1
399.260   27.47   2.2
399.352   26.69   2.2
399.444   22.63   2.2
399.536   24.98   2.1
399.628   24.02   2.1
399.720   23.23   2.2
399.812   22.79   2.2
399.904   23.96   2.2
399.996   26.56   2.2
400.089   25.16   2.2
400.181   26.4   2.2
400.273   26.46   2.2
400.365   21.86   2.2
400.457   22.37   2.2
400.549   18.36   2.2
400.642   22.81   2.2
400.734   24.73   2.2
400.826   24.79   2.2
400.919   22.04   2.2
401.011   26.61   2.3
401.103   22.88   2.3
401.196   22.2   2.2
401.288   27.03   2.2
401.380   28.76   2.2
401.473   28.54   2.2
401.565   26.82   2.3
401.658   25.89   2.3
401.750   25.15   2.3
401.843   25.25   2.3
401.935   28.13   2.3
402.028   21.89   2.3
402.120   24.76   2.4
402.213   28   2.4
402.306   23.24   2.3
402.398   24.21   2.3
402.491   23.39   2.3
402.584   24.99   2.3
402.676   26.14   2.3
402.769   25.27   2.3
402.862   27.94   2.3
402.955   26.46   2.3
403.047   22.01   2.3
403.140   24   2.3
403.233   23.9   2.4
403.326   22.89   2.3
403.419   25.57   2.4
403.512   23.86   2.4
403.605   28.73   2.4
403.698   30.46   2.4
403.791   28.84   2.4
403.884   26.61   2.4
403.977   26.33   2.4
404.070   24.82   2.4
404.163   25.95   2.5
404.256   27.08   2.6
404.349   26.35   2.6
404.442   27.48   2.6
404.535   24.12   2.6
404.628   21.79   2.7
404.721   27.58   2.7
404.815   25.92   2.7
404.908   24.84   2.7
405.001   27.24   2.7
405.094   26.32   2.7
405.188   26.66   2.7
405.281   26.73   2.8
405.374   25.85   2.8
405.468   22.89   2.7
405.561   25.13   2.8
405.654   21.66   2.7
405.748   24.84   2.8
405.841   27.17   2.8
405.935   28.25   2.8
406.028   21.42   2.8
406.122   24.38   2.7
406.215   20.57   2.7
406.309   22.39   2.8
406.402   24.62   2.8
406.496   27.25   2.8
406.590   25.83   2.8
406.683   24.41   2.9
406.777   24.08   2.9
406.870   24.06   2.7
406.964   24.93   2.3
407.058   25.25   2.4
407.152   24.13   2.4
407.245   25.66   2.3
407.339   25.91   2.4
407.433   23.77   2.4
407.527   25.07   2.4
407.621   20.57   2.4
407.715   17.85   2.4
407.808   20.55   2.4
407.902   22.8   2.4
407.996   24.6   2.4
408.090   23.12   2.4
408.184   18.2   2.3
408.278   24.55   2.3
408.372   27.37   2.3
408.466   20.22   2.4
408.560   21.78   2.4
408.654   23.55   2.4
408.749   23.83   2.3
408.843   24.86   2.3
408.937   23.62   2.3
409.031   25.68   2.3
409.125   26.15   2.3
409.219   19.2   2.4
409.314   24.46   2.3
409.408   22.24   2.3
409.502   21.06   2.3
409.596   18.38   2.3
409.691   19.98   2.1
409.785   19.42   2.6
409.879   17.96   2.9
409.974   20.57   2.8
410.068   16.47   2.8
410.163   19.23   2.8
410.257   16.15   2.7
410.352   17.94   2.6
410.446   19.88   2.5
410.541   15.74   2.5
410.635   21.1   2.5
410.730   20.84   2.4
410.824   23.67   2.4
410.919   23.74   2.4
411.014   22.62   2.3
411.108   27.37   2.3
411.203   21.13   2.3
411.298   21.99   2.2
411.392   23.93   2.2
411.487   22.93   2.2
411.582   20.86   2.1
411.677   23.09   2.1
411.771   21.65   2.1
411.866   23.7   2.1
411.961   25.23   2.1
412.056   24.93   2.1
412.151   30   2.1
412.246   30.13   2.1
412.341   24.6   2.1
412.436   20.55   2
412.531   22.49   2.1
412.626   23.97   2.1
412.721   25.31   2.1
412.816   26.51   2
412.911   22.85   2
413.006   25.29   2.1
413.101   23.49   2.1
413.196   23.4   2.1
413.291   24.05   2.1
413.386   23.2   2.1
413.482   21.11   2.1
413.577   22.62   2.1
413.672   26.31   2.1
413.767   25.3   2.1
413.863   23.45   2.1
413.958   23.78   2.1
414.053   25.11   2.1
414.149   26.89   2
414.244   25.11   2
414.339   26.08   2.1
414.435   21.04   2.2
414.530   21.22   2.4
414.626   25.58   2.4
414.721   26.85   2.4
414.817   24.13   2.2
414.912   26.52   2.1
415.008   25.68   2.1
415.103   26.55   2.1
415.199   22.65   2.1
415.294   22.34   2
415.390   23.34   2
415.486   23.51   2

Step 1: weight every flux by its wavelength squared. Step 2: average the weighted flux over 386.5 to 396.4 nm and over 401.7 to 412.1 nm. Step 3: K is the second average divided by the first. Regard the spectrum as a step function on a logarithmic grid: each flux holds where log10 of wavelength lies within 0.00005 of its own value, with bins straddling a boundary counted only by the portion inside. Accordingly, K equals 1.58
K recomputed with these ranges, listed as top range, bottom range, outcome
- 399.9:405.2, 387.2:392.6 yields 1.58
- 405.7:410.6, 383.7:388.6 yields 1.69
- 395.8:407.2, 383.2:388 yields 1.66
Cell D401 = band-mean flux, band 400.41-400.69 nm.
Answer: 21.2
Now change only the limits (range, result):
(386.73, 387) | 15.5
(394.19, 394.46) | 12.2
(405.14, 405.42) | 26.4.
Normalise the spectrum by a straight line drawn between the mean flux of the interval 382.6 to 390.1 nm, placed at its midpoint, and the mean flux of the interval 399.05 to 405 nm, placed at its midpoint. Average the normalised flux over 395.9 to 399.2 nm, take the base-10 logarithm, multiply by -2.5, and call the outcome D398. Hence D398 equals 0.34 mag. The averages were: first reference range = 14.5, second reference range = 25.1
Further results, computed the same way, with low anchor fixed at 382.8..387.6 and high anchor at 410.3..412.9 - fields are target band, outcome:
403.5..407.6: -0.20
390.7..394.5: 0.06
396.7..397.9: 0.40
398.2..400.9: -0.22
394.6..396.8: 0.08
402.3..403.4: -0.21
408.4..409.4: -0.05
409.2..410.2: 0.13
